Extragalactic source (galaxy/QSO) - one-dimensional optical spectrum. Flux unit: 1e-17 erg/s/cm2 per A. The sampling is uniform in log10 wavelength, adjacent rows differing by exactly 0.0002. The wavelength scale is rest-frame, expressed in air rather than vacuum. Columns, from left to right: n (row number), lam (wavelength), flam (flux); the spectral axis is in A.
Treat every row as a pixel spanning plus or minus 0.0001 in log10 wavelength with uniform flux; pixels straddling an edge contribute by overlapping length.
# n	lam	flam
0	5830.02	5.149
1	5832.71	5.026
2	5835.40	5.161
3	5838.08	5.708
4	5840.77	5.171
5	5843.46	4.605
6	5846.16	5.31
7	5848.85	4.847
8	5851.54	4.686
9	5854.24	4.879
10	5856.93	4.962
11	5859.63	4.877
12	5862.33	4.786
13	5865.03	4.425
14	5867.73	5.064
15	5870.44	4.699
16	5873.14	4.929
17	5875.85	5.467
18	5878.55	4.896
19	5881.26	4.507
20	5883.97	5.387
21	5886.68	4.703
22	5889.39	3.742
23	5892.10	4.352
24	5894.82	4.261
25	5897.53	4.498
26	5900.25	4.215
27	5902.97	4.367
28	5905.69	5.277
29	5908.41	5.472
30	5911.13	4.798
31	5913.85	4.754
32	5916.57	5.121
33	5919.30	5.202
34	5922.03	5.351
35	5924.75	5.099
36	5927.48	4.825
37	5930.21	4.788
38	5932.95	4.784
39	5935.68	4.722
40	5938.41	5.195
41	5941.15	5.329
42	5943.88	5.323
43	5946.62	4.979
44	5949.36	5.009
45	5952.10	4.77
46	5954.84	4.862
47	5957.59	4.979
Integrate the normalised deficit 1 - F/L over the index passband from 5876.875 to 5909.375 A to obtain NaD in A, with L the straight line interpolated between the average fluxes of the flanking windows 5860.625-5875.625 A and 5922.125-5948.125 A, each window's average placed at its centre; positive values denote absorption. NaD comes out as 1.8 A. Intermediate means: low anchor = 4.83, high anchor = 5.02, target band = 4.64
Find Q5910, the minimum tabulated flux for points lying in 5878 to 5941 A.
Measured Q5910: 3.742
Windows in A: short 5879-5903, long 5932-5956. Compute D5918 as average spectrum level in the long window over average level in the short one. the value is 1.12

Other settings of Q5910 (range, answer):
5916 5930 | 4.825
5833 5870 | 4.425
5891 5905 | 4.215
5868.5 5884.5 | 4.507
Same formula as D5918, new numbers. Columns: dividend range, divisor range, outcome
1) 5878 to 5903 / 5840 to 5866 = 0.92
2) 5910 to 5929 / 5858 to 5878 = 1.03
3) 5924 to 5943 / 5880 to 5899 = 1.11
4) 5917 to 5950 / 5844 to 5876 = 1.04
